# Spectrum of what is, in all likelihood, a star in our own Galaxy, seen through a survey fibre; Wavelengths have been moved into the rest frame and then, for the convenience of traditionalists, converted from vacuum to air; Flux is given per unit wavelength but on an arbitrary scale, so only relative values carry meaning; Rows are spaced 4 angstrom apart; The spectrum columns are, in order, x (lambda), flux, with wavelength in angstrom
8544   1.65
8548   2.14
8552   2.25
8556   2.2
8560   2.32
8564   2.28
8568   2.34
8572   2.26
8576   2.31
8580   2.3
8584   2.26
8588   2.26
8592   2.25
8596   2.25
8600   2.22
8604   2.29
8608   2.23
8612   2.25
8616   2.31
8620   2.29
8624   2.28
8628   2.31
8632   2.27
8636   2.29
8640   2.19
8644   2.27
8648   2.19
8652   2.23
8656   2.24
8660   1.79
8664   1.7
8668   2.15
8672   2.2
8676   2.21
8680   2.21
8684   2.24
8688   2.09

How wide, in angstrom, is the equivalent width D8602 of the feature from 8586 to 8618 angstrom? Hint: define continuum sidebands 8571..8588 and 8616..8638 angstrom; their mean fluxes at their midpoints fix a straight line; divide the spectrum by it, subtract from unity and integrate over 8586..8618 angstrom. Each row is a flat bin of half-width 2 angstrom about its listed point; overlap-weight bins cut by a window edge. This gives 0.4 angstrom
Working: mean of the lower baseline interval 2.28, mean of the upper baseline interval 2.29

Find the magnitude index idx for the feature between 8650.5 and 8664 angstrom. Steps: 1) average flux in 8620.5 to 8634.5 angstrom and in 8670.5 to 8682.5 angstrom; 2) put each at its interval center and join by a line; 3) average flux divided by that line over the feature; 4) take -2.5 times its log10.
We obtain 0.11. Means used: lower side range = 2.29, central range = 2.02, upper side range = 2.21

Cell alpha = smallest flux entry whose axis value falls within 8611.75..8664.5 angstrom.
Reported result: 1.7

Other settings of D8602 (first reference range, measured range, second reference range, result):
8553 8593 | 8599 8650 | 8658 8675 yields -3.7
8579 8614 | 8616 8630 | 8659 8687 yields -0.6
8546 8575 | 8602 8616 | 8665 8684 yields -0.3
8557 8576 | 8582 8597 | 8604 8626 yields 0.2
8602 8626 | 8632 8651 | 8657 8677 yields -0.9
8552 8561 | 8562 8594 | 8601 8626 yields -0.3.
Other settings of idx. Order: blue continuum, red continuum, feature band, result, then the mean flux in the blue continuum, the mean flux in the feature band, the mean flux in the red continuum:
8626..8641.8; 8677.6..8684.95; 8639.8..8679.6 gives 0.062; 2.27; 2.12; 2.22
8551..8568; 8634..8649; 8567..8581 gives -0.016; 2.27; 2.3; 2.24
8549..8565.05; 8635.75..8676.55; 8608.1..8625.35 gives -0.050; 2.25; 2.28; 2.12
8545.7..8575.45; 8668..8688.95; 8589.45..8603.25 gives -0.006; 2.25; 2.25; 2.19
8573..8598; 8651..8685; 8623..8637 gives -0.053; 2.27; 2.29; 2.1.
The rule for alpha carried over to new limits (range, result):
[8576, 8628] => 2.22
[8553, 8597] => 2.2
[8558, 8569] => 2.28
